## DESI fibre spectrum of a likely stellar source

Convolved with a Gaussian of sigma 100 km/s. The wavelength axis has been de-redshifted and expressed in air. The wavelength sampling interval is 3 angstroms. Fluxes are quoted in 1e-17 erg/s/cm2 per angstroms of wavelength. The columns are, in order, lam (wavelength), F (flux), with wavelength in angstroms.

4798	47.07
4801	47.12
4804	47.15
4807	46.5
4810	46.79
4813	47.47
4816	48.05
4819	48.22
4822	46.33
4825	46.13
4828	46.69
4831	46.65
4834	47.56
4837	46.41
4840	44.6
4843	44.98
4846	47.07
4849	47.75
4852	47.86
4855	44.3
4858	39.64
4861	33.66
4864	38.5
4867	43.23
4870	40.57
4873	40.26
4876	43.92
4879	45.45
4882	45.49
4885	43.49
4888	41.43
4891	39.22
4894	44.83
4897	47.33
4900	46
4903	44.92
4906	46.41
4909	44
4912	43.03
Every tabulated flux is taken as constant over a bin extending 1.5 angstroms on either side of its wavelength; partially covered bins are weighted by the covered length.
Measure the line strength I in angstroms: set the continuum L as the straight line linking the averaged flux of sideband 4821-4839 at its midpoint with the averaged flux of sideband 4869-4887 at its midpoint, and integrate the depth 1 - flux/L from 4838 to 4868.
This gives 1.19 angstroms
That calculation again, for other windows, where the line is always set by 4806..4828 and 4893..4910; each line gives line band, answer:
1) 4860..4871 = 1.7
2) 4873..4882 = 0.4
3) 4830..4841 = 0.1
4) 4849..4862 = 1.1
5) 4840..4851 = 0.0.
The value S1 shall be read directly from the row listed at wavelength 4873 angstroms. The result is 40.26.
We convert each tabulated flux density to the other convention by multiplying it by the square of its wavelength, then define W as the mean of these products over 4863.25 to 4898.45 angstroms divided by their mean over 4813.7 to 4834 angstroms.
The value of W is 0.9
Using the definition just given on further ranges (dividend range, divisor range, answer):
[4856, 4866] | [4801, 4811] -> 0.83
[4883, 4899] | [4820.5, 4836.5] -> 0.95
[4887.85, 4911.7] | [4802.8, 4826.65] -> 0.98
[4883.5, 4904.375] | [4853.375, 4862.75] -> 1.13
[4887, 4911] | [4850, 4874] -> 1.09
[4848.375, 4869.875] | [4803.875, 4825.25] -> 0.90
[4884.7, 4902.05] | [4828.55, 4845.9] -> 0.97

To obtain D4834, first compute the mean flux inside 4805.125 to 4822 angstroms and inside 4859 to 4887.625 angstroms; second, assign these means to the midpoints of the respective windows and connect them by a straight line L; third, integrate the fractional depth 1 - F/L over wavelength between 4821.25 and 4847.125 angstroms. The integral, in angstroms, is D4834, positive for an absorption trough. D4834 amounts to -0.5 angstroms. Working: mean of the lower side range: 47.3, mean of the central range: 46.3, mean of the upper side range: 41.6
